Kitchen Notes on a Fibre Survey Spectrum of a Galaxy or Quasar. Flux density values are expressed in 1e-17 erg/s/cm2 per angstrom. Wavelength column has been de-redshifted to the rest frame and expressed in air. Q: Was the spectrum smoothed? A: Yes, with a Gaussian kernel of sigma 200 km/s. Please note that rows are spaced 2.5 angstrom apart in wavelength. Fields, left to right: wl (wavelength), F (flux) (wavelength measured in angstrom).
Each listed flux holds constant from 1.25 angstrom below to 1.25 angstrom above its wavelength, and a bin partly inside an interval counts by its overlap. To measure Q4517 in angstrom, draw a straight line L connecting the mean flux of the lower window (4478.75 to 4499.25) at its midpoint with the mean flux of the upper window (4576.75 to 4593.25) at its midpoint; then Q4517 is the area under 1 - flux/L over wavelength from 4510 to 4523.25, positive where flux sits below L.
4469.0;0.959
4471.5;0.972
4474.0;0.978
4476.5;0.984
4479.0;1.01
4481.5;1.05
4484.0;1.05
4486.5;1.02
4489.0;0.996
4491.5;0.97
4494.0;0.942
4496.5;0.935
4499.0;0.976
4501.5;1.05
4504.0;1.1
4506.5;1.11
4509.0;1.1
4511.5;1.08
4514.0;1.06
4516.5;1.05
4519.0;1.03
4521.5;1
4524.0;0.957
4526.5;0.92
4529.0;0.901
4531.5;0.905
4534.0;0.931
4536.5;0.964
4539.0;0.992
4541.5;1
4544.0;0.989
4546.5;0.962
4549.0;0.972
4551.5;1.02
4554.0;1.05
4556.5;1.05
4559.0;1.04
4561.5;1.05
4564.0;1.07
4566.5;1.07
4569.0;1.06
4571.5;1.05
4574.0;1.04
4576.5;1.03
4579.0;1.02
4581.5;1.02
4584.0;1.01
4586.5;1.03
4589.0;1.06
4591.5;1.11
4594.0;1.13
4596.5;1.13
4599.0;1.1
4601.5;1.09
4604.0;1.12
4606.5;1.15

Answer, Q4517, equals -0.4 angstrom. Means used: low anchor 0.994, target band 1.04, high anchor 1.04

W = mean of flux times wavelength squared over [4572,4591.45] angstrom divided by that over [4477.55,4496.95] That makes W 1.08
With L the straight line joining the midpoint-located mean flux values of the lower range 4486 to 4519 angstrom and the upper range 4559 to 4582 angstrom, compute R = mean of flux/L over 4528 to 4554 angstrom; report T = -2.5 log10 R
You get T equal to 0.08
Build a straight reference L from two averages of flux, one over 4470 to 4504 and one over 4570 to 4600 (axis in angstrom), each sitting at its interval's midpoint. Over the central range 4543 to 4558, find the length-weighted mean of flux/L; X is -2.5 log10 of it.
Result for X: 0.03 mag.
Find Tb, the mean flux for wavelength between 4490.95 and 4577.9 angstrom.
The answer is 1.01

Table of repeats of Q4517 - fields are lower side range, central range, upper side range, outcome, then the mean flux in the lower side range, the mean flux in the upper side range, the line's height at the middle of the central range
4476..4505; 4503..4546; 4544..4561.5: 0.3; 1.01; 1.02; 1.01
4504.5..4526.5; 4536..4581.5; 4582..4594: 1.2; 1.04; 1.06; 1.05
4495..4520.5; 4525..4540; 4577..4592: 1.6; 1.05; 1.04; 1.04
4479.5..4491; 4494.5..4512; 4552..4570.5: -0.2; 1.02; 1.05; 1.03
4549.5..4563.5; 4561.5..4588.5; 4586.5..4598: 0.7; 1.04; 1.1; 1.07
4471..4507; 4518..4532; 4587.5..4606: 1.2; 1.01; 1.11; 1.04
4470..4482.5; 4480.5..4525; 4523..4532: -3.2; 0.997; 0.921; 0.958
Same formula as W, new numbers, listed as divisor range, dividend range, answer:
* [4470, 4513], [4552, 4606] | 1.09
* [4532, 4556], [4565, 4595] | 1.08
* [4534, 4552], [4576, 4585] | 1.06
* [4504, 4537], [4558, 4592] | 1.07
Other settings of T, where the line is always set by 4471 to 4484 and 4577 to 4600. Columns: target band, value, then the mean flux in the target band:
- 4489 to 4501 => 0.05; 0.966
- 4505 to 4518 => -0.06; 1.08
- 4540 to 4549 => 0.06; 0.982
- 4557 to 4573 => 0.00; 1.06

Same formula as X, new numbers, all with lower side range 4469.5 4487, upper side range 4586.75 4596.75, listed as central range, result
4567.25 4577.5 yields 0.04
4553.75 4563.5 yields 0.02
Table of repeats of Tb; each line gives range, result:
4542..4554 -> 0.993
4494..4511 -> 1.04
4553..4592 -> 1.05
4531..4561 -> 0.993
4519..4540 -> 0.951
